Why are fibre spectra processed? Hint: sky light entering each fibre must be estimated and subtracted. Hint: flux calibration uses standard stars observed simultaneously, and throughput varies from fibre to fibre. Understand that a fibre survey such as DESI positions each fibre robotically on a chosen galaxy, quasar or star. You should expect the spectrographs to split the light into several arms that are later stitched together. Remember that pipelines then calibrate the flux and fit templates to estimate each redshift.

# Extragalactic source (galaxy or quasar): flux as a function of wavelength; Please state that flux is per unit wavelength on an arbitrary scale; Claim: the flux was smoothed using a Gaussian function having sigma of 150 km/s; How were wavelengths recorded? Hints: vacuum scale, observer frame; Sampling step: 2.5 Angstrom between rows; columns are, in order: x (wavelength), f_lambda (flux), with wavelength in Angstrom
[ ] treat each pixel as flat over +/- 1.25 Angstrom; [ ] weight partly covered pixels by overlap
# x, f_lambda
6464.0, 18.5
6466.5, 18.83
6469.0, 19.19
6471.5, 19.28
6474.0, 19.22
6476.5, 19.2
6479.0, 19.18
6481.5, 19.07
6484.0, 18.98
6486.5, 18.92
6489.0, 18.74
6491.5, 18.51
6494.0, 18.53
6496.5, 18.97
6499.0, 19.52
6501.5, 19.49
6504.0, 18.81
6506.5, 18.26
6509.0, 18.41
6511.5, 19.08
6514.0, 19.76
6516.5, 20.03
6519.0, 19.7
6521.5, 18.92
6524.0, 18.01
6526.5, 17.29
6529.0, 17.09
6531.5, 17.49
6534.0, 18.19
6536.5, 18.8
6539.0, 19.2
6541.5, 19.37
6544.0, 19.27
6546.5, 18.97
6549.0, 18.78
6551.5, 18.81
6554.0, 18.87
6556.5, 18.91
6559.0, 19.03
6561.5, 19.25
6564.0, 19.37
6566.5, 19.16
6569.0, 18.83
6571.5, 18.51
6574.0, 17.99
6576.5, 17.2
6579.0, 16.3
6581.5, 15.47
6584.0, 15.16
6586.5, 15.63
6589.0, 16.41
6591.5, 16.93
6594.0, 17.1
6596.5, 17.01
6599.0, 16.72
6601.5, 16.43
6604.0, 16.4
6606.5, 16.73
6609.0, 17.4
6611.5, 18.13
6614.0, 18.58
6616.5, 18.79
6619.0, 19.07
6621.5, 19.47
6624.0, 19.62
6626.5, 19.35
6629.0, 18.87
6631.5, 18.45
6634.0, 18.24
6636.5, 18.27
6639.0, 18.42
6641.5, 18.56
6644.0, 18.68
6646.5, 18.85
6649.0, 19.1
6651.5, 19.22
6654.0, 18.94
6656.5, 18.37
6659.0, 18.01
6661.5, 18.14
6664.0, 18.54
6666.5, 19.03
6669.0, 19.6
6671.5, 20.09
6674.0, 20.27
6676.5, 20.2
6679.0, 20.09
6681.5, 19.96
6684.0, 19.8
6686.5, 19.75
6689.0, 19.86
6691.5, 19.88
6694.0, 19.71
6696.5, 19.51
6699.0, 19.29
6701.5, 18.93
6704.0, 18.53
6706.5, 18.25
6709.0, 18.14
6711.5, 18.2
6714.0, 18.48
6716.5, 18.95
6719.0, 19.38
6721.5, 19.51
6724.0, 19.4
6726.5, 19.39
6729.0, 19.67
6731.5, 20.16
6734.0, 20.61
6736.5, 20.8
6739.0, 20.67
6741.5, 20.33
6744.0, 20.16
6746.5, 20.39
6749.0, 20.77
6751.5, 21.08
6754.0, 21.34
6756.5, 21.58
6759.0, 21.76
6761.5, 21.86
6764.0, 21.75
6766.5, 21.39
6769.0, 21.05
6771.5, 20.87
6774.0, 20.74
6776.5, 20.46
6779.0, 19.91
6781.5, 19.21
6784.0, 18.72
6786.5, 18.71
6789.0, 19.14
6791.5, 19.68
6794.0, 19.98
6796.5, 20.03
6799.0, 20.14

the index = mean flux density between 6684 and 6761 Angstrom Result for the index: 19.8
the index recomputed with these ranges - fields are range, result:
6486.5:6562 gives 18.8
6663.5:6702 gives 19.7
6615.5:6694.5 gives 19.2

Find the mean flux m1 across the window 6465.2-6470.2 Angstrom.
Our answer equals 19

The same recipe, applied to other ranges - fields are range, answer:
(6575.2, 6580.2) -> 16.8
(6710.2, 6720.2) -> 18.7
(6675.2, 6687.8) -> 20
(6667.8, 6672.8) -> 19.9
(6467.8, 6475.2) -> 19.2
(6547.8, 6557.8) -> 18.8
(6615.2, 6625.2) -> 19.2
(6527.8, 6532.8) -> 17.3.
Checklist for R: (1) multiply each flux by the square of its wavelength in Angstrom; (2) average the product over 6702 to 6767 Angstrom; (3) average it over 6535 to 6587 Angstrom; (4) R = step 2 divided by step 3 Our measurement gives 1.16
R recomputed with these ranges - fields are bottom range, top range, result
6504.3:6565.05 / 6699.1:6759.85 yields 1.12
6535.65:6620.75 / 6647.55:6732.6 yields 1.11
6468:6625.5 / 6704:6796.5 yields 1.16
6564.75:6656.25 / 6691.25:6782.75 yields 1.16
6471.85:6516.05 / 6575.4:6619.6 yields 0.92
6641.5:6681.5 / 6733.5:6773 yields 1.13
